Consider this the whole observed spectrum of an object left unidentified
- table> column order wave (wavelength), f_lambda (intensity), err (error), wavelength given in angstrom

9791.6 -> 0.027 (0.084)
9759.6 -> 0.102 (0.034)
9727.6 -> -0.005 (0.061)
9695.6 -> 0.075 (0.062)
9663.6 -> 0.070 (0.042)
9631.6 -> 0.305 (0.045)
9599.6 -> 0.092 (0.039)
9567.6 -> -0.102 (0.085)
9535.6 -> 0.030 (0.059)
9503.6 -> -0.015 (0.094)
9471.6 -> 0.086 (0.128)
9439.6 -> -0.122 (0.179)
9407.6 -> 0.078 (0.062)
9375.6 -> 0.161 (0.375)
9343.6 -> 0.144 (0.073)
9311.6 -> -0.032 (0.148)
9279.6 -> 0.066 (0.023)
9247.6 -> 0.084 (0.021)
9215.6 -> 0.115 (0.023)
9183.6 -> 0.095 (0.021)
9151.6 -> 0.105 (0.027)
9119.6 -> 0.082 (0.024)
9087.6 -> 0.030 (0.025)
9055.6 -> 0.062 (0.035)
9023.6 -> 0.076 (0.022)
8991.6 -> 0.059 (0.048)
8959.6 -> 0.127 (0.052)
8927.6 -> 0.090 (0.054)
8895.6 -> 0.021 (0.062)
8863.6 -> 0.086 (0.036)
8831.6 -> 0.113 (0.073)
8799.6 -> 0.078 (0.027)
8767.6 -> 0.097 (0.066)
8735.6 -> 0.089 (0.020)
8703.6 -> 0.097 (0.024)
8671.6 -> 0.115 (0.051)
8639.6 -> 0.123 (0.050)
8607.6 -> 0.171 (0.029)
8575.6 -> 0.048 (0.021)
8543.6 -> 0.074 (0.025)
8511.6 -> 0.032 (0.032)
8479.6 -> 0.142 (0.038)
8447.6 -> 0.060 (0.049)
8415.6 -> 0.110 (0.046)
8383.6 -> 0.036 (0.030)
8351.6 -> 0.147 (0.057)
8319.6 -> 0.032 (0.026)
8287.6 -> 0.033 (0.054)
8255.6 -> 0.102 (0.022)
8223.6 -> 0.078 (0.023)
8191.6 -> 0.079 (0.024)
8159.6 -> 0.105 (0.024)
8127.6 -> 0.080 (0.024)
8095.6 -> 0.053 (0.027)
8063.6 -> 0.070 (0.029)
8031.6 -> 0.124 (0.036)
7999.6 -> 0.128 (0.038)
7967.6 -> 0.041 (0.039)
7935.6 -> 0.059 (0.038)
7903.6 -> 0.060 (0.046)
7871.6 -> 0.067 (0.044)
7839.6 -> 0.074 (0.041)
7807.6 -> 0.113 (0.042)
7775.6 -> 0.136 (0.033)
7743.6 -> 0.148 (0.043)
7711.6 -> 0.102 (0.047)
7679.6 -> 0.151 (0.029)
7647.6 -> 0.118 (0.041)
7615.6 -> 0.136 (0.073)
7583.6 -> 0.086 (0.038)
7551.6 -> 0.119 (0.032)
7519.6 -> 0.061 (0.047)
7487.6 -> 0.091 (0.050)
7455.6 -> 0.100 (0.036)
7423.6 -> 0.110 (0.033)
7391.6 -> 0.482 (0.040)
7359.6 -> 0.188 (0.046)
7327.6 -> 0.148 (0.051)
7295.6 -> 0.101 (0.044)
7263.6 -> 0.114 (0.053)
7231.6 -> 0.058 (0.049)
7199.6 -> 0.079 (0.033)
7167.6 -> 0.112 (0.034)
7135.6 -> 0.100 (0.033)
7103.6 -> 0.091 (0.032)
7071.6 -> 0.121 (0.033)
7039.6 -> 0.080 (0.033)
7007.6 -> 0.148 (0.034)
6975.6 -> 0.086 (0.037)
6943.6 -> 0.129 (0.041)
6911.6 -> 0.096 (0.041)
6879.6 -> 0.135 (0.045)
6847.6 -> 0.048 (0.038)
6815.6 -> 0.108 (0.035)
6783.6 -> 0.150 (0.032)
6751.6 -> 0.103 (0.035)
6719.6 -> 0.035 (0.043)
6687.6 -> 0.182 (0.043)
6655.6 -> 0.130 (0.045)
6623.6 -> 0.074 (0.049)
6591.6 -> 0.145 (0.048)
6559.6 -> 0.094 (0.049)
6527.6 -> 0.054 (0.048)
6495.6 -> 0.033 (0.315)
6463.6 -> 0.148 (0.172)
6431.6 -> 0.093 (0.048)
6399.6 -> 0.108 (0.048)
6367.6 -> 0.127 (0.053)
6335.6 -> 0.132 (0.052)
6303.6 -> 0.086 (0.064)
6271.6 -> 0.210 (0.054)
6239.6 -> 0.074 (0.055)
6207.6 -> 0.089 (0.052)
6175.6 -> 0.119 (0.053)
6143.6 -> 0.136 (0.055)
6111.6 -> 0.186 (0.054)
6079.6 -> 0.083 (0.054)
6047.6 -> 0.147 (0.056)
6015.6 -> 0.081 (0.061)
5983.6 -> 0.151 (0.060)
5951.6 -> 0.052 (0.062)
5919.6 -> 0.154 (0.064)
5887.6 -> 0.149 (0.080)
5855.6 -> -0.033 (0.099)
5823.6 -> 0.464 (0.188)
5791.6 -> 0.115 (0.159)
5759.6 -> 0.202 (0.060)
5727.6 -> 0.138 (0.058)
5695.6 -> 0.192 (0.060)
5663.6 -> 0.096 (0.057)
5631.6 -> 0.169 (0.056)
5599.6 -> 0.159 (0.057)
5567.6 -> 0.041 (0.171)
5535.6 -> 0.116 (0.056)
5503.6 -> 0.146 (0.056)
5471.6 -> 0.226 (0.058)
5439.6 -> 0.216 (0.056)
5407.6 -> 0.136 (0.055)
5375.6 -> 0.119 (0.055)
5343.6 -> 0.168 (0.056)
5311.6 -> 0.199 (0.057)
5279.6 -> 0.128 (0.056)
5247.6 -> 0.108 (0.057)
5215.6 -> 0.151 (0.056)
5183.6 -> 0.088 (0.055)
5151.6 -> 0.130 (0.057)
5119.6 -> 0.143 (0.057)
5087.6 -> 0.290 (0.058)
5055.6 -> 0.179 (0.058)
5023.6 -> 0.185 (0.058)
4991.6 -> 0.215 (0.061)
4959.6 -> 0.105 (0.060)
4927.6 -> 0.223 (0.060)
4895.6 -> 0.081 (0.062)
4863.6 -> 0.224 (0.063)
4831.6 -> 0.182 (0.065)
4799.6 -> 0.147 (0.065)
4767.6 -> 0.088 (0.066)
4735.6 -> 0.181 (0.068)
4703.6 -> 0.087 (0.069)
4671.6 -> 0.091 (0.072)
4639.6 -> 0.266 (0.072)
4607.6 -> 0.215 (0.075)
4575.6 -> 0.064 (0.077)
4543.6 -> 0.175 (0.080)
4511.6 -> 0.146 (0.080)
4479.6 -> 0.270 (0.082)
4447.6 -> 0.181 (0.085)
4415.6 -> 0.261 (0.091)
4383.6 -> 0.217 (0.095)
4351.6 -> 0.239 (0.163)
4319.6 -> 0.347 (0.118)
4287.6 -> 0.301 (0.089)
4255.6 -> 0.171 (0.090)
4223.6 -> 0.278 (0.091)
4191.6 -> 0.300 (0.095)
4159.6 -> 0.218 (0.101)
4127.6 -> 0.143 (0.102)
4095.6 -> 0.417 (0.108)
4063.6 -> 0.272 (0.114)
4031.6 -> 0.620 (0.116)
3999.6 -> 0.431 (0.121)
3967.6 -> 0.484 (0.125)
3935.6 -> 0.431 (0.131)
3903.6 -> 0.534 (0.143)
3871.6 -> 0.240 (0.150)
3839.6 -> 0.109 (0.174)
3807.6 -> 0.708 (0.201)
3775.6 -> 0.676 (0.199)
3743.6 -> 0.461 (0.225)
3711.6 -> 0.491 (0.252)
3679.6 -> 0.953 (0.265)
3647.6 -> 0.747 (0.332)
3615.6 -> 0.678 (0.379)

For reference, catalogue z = 0.982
